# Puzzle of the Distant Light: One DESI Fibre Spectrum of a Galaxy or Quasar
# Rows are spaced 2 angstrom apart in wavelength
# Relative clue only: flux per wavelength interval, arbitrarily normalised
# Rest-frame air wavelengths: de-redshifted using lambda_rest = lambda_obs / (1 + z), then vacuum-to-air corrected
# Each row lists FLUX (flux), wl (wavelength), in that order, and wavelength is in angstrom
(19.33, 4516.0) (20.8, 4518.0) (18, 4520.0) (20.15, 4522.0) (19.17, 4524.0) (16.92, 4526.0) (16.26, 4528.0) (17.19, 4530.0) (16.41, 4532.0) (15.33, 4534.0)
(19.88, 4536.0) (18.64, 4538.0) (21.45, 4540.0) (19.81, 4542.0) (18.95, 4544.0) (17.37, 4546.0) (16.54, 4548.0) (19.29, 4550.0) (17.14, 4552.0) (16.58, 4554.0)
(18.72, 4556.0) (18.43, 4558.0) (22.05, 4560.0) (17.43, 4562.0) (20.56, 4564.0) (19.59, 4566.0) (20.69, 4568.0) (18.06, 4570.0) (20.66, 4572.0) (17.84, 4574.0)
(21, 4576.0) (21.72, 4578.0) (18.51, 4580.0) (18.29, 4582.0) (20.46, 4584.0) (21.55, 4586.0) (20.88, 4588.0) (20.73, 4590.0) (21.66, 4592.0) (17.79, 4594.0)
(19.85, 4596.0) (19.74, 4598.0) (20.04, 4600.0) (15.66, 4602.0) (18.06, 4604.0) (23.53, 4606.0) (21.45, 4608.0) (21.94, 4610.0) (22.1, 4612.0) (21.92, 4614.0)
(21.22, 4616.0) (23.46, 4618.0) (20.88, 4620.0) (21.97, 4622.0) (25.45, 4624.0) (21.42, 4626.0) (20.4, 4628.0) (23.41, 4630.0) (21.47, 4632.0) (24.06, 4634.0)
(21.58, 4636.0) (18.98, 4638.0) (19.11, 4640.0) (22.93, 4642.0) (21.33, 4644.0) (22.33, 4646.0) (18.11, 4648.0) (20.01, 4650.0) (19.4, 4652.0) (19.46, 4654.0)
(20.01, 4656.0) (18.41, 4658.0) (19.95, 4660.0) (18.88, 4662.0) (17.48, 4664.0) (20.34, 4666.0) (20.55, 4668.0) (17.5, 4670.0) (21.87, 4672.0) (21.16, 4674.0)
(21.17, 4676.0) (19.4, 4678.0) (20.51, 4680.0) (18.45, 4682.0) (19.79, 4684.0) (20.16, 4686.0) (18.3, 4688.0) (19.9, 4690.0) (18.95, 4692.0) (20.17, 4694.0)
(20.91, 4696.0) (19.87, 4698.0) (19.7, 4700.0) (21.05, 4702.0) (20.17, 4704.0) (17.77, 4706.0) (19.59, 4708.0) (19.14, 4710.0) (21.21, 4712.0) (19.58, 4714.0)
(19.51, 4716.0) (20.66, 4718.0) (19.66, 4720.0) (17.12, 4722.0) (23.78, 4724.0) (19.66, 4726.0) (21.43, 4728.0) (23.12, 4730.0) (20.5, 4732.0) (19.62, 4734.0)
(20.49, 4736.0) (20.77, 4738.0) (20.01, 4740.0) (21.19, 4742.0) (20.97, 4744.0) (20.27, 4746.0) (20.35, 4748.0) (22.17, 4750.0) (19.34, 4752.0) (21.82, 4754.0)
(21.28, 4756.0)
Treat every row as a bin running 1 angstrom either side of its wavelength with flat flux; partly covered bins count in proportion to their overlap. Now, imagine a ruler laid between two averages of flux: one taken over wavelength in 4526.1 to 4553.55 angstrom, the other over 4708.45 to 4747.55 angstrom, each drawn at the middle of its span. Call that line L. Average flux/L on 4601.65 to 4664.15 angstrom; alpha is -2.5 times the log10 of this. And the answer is -0.09 mag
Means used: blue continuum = 18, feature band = 20.9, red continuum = 20.4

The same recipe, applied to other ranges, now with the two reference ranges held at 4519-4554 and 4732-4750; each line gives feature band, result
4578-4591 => -0.085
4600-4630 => -0.127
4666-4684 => -0.017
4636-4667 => -0.020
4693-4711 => 0.015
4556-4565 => -0.065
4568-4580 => -0.071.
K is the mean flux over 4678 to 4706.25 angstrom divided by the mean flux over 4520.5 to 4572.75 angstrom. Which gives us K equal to 1.06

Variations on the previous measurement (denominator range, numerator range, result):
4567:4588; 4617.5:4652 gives 1.08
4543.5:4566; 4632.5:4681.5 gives 1.09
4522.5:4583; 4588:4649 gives 1.13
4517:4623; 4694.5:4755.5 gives 1.04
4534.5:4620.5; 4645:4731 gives 1.01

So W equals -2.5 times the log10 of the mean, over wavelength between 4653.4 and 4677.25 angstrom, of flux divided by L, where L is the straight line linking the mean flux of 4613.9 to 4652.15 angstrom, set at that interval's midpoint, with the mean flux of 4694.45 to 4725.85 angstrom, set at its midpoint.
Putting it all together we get 0.060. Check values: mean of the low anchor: 21.5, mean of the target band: 19.7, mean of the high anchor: 20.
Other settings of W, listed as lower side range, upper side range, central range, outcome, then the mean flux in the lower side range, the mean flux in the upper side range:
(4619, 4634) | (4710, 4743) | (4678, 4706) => 0.07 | 22.3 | 20.5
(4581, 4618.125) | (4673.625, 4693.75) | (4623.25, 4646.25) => -0.09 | 20.5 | 19.8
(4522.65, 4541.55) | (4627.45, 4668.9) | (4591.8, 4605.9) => 0.02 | 18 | 20.4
